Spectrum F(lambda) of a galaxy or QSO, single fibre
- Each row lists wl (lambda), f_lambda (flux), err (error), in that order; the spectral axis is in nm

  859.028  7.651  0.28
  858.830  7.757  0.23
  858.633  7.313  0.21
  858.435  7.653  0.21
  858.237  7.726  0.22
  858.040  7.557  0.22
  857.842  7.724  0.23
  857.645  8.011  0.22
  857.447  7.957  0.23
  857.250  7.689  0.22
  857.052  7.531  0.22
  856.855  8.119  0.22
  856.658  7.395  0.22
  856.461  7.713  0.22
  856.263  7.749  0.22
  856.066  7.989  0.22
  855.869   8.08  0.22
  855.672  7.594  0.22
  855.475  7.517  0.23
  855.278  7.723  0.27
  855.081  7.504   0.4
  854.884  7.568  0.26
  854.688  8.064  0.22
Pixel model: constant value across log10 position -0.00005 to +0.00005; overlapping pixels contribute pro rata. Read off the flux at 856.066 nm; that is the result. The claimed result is 7.989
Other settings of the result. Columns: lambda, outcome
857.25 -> 7.689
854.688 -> 8.064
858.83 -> 7.757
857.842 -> 7.724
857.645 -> 8.011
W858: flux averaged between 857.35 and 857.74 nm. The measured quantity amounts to 7.97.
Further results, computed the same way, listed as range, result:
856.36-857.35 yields 7.69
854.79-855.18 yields 7.53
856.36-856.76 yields 7.55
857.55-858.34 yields 7.76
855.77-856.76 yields 7.79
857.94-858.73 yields 7.56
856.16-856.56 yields 7.72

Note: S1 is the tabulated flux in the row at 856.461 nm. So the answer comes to 7.713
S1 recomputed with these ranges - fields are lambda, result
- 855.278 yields 7.723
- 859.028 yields 7.651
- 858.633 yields 7.313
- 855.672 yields 7.594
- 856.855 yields 8.119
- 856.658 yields 7.395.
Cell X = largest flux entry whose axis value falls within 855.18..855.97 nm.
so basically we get 8.08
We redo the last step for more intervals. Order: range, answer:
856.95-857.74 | 8.011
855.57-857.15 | 8.119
